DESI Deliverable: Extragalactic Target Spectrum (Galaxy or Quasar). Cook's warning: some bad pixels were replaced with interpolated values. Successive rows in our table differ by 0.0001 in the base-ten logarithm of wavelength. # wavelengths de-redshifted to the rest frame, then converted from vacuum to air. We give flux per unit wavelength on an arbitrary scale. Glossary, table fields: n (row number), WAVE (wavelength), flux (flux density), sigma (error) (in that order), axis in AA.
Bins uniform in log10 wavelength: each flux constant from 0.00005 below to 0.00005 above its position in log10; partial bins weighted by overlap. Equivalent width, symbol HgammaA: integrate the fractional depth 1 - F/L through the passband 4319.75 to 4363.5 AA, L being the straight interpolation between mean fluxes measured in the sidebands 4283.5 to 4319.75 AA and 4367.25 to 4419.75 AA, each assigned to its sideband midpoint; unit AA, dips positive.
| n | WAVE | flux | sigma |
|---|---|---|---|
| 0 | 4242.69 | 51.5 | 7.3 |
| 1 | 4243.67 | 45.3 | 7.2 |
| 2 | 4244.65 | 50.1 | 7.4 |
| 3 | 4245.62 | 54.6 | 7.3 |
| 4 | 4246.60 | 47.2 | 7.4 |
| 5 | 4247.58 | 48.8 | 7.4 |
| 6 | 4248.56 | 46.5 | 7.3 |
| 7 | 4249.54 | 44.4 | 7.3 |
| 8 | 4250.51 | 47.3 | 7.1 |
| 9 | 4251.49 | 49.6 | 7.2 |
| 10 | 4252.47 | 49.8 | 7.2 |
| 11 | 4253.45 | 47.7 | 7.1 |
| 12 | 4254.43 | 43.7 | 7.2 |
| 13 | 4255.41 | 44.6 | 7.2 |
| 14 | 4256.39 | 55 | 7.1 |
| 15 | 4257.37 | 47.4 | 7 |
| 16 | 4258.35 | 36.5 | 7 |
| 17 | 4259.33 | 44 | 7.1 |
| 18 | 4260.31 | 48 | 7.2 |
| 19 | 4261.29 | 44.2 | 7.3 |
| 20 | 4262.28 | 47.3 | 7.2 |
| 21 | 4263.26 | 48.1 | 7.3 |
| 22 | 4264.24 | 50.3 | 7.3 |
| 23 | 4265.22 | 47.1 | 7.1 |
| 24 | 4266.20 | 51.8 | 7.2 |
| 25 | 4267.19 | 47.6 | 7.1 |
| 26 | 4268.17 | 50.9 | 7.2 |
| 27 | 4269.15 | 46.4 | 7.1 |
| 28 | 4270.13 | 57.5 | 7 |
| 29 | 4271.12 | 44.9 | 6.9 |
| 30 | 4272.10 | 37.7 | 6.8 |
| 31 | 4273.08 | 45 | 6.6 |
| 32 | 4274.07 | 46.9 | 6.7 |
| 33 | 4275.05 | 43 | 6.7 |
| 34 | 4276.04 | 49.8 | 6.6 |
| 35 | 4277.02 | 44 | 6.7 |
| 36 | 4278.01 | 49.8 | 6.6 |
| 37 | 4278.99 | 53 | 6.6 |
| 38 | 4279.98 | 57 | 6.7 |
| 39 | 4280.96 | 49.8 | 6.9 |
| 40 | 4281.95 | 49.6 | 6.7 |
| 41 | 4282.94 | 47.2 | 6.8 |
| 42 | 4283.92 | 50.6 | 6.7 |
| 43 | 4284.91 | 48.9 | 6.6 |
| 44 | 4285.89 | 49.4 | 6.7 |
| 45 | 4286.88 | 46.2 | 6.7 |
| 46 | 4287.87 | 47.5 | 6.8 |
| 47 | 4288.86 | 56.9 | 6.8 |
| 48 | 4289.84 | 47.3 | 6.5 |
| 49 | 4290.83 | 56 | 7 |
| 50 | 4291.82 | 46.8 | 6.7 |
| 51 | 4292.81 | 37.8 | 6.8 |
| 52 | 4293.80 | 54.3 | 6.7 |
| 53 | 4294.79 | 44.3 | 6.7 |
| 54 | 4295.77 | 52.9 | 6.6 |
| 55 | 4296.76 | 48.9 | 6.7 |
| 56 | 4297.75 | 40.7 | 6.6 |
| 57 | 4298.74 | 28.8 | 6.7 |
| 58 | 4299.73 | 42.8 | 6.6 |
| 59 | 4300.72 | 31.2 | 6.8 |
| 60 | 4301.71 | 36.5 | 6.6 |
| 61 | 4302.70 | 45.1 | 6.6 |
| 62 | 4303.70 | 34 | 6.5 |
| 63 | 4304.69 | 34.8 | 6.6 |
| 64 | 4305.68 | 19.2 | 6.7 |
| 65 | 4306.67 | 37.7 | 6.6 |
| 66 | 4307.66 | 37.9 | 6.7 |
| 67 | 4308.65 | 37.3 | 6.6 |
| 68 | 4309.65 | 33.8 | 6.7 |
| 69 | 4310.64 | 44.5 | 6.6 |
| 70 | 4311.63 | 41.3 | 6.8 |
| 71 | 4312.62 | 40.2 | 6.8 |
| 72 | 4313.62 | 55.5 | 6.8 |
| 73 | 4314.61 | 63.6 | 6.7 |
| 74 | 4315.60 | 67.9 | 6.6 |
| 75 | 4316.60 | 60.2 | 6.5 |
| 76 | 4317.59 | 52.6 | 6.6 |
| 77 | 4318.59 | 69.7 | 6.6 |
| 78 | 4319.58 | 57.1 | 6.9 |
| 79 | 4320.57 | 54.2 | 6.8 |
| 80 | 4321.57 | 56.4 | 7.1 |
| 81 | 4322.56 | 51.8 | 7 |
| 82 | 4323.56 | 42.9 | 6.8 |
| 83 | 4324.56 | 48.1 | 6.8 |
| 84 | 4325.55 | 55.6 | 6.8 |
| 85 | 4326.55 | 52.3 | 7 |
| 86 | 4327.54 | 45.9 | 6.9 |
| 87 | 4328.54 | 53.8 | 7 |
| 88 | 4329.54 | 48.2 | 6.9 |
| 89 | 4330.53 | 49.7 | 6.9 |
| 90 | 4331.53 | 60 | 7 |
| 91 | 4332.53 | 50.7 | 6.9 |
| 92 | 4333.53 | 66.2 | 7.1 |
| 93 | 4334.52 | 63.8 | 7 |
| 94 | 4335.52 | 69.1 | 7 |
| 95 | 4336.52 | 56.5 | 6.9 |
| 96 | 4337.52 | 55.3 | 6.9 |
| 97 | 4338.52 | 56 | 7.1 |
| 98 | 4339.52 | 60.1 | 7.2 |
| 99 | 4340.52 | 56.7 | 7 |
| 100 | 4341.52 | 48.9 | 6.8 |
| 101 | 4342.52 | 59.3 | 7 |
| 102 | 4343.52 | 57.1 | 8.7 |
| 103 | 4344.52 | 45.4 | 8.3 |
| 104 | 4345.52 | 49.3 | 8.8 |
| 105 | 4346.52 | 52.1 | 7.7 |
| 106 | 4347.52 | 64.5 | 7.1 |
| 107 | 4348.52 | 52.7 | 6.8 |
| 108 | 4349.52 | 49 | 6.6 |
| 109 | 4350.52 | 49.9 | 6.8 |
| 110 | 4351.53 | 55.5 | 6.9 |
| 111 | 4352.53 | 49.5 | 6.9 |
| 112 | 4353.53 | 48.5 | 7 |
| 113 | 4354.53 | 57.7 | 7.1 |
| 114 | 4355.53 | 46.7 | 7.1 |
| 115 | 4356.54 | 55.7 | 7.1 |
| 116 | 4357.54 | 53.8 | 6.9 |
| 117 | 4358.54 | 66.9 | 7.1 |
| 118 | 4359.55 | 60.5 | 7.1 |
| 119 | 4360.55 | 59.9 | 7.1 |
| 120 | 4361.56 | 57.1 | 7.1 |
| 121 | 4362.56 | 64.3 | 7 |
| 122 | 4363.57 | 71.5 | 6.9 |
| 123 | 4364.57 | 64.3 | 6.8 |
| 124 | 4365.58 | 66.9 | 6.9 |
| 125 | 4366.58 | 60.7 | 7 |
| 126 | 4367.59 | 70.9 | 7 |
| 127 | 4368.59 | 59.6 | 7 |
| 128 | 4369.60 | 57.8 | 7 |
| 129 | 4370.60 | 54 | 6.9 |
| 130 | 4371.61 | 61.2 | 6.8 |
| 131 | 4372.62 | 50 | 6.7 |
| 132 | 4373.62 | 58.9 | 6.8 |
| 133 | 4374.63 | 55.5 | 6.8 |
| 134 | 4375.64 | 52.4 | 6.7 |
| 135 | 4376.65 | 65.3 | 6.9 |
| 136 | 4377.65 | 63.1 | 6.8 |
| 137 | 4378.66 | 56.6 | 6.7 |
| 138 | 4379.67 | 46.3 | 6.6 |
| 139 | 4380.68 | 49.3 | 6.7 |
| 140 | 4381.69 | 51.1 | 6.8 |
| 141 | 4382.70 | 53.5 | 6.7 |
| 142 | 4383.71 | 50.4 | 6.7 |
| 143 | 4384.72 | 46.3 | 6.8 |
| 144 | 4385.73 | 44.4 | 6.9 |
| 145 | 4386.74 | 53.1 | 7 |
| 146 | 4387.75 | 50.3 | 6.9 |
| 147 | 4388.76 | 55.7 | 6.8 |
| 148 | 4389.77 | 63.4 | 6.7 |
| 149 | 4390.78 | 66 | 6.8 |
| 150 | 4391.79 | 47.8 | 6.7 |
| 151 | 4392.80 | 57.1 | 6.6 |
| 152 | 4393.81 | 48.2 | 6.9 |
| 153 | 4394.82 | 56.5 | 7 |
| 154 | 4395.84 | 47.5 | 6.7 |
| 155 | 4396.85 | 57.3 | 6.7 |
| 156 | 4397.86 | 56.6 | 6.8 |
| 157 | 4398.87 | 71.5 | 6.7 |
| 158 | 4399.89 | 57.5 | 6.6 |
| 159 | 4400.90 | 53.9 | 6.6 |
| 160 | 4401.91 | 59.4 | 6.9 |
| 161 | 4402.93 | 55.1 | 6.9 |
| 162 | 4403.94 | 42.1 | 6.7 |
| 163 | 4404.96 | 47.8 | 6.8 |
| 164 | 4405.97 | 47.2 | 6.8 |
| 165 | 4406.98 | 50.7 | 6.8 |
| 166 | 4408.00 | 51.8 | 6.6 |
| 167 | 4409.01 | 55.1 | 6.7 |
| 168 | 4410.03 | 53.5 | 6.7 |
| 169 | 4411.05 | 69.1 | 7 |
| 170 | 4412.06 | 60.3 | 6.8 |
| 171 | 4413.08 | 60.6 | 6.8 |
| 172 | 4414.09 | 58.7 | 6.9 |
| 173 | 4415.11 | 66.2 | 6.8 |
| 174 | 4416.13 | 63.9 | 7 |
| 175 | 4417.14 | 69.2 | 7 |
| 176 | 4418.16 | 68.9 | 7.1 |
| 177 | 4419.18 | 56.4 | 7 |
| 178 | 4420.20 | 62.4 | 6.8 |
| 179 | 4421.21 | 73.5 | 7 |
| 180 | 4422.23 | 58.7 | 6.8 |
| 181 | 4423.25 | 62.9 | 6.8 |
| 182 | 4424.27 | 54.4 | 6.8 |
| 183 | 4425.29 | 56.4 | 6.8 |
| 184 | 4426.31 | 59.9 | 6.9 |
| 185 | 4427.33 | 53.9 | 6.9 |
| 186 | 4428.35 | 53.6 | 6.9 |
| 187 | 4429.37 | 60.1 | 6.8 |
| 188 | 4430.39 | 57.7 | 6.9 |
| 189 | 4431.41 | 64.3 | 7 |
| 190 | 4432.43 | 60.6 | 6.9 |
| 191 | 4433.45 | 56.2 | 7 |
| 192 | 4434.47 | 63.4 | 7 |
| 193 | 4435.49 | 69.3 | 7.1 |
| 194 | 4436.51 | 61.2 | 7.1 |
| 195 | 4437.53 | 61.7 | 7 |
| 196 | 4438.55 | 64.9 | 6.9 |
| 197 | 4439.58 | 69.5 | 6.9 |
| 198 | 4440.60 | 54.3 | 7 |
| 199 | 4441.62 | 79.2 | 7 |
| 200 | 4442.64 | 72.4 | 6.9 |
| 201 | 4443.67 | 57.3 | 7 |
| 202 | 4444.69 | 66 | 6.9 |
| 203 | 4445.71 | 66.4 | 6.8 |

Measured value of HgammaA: -4.04 AA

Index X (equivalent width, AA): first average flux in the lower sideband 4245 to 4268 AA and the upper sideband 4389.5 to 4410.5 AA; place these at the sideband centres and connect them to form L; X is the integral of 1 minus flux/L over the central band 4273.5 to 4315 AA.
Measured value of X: 3.8 AA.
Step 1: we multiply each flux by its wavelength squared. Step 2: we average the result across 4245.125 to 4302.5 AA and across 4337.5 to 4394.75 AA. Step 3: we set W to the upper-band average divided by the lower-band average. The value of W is 1.24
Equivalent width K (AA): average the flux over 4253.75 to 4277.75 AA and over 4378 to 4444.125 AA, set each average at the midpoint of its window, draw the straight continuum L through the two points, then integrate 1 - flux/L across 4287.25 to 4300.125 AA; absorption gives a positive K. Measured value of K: 0.61 AA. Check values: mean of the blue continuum 46.8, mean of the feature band 46.6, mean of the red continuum 57.9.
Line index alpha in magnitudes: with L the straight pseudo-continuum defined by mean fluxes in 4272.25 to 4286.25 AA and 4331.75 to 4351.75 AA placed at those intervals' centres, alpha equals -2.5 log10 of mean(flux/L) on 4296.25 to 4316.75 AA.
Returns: 0.238 mag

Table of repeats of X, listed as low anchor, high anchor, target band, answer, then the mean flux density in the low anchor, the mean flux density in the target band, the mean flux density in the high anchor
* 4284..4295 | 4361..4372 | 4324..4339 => 0.26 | 48.8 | 55.4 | 62.6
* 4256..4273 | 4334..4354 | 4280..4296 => 0.08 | 47.2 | 49.3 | 55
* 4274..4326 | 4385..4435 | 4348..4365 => -1.34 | 47.2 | 56.7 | 57.5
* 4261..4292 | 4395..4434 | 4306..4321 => 0.44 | 48.7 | 49.9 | 58.3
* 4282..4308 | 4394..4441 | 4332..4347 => -2.28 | 43.4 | 56.4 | 59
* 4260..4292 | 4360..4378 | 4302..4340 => 2.77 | 48.7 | 50.7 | 60.7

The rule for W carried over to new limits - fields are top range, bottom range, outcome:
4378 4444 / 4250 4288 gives 1.29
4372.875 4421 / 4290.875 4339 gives 1.20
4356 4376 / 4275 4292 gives 1.25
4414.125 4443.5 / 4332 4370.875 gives 1.13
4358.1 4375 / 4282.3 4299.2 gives 1.34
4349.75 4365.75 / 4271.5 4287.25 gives 1.25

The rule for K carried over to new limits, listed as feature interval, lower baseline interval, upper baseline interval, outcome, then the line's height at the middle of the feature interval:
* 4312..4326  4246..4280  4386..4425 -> -1.1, 51.4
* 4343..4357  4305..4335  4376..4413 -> -0.1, 52.1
